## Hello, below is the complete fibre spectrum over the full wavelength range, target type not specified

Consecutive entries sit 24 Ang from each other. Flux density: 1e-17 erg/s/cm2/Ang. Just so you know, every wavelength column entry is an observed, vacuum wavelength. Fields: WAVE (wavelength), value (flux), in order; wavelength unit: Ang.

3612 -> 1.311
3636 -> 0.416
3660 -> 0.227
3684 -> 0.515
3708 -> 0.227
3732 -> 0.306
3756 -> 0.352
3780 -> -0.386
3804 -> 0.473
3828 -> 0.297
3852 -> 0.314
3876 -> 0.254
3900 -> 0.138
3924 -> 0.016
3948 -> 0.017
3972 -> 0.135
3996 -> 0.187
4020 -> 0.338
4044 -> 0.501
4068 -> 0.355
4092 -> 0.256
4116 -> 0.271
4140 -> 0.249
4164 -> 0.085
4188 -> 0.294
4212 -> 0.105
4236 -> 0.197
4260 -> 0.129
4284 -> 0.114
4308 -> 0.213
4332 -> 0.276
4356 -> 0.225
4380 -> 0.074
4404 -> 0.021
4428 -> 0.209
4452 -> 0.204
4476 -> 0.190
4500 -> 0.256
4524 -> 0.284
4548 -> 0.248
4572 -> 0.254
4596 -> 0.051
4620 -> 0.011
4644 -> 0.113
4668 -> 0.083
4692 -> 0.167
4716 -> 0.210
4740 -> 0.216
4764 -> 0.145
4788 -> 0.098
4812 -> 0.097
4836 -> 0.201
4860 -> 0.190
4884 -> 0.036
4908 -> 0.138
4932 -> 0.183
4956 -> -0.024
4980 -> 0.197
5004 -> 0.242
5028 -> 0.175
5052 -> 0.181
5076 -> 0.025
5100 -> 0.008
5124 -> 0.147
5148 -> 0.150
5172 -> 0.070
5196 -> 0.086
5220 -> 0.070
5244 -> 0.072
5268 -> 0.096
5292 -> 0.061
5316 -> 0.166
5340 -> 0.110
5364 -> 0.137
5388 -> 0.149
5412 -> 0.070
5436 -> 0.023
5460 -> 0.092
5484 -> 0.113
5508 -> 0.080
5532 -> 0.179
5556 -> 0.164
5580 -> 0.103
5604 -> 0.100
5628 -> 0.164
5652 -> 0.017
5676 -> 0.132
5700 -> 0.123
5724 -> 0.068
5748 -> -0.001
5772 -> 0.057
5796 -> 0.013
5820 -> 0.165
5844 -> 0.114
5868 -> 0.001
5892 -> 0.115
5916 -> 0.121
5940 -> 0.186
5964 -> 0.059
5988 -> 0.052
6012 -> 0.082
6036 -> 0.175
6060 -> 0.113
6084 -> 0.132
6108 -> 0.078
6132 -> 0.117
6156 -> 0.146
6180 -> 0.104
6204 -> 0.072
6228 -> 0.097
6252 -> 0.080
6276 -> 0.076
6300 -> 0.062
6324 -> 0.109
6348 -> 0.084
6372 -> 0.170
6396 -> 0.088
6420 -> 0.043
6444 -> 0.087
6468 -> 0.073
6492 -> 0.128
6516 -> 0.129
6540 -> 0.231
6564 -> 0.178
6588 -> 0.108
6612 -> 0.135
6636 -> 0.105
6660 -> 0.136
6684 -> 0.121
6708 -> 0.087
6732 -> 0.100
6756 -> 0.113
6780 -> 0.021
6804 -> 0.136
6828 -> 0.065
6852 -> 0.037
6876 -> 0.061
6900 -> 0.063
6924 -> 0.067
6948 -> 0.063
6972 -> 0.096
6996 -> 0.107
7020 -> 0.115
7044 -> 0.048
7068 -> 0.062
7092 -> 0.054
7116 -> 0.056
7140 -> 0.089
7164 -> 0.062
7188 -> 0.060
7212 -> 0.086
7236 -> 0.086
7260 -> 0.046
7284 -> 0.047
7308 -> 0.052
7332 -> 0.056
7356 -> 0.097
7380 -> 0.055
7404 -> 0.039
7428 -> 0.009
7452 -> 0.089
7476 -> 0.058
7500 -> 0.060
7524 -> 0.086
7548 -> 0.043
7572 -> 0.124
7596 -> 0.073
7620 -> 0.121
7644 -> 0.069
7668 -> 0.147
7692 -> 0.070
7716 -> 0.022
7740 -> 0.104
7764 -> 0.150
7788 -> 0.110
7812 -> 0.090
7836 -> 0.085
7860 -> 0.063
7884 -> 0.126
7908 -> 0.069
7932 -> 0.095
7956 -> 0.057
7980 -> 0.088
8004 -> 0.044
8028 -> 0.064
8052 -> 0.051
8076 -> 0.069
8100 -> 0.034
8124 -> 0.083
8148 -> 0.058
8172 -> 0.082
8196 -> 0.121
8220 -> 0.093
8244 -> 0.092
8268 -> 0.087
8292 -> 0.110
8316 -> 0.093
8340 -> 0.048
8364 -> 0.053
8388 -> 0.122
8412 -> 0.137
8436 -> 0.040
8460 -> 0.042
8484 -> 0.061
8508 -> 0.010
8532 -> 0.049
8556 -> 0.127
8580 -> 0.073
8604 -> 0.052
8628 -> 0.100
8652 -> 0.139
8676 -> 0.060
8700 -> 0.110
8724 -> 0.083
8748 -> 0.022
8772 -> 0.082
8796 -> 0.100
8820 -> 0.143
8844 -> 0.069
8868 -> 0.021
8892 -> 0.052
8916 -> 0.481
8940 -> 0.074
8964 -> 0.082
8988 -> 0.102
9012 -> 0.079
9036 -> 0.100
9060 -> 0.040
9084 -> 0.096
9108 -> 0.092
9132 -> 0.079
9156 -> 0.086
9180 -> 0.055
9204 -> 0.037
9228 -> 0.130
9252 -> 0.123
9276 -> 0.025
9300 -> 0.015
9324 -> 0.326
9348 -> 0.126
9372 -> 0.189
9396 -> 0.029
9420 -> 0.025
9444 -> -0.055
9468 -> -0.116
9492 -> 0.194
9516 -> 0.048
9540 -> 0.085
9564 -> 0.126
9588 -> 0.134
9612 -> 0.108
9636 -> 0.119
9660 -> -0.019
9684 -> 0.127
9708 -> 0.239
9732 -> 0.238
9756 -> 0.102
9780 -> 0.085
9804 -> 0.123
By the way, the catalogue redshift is 1.39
